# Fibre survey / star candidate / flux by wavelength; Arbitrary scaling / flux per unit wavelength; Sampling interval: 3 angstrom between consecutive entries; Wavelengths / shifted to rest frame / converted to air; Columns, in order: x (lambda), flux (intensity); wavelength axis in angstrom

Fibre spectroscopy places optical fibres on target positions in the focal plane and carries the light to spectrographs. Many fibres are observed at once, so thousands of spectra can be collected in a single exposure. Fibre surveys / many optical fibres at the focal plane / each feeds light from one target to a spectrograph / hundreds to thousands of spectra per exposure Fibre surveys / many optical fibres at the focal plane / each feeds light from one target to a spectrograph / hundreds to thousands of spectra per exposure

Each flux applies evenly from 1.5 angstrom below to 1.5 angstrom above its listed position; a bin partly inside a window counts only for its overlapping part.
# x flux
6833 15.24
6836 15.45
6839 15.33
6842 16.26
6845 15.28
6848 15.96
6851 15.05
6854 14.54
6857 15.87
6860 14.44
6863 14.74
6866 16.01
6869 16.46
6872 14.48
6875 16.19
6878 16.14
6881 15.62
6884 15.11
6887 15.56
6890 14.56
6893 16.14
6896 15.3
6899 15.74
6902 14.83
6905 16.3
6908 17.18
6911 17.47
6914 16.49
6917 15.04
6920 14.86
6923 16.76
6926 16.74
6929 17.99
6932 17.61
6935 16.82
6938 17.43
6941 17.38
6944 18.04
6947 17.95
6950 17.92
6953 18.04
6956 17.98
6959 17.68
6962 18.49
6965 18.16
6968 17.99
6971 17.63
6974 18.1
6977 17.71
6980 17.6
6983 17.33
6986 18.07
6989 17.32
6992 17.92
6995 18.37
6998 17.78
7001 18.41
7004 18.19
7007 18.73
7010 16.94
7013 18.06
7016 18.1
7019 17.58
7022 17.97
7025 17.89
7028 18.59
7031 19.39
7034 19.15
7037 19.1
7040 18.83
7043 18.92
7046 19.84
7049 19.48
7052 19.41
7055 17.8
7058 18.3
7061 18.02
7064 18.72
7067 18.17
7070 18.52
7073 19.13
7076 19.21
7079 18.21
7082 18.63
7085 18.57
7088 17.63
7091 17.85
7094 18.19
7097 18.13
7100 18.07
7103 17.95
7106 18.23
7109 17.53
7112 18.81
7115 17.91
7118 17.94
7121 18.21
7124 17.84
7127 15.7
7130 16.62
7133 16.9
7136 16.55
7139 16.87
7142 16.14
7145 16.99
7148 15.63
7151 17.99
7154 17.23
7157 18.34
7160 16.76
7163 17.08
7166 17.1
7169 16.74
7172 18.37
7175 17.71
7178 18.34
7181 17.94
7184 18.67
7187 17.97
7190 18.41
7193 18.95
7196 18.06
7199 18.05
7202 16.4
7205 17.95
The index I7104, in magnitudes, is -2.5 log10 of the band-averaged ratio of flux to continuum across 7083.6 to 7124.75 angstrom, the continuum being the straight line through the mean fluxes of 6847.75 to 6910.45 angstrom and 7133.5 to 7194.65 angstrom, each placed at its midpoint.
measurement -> -0.06 mag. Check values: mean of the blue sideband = 15.6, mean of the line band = 18.1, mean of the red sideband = 17.5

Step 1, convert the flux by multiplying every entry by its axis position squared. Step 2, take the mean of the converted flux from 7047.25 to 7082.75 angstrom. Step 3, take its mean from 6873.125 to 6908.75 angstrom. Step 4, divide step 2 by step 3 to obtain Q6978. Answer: 1.25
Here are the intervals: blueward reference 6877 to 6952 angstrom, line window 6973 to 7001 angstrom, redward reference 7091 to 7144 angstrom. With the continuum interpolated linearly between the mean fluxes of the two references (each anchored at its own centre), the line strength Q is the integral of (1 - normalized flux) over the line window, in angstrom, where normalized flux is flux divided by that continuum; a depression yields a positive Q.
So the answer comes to -1.7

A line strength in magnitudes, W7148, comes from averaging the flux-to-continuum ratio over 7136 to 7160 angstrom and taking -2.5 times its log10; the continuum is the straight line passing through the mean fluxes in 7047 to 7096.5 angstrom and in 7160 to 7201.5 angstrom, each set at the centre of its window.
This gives 0.07 mag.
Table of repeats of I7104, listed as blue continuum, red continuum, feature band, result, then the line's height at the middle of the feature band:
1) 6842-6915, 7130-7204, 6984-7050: -0.12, 16.5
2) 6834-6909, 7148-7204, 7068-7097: -0.08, 17.1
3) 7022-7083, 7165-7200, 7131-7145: 0.10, 18.3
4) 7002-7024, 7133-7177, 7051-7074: -0.05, 17.7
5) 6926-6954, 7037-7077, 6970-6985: 0.02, 18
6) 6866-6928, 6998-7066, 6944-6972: -0.06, 17.1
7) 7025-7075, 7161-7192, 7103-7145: 0.06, 18.2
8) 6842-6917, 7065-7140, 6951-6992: -0.08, 16.6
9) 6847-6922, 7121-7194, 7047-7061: -0.12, 16.7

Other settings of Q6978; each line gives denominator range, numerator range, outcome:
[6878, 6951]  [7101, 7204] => 1.14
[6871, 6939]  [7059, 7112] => 1.20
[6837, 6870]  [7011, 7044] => 1.26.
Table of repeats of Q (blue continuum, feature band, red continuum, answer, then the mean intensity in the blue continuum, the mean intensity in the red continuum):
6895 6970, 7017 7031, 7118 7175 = -0.9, 17.1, 17.1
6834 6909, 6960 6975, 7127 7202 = -1.8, 15.5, 17.4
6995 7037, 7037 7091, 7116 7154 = -2.8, 18.3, 17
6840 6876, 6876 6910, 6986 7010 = 0.8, 15.4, 18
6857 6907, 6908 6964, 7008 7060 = -2.3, 15.5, 18.5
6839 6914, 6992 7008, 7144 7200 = -1.7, 15.6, 17.7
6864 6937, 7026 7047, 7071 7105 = -1.6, 16.1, 18.3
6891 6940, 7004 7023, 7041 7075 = 0.1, 16.4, 18.8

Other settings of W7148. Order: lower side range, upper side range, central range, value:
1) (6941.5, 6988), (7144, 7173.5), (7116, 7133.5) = 0.007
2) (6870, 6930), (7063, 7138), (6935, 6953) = -0.085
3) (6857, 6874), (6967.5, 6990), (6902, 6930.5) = -0.004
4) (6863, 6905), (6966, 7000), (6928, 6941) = -0.046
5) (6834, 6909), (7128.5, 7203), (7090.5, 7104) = -0.066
